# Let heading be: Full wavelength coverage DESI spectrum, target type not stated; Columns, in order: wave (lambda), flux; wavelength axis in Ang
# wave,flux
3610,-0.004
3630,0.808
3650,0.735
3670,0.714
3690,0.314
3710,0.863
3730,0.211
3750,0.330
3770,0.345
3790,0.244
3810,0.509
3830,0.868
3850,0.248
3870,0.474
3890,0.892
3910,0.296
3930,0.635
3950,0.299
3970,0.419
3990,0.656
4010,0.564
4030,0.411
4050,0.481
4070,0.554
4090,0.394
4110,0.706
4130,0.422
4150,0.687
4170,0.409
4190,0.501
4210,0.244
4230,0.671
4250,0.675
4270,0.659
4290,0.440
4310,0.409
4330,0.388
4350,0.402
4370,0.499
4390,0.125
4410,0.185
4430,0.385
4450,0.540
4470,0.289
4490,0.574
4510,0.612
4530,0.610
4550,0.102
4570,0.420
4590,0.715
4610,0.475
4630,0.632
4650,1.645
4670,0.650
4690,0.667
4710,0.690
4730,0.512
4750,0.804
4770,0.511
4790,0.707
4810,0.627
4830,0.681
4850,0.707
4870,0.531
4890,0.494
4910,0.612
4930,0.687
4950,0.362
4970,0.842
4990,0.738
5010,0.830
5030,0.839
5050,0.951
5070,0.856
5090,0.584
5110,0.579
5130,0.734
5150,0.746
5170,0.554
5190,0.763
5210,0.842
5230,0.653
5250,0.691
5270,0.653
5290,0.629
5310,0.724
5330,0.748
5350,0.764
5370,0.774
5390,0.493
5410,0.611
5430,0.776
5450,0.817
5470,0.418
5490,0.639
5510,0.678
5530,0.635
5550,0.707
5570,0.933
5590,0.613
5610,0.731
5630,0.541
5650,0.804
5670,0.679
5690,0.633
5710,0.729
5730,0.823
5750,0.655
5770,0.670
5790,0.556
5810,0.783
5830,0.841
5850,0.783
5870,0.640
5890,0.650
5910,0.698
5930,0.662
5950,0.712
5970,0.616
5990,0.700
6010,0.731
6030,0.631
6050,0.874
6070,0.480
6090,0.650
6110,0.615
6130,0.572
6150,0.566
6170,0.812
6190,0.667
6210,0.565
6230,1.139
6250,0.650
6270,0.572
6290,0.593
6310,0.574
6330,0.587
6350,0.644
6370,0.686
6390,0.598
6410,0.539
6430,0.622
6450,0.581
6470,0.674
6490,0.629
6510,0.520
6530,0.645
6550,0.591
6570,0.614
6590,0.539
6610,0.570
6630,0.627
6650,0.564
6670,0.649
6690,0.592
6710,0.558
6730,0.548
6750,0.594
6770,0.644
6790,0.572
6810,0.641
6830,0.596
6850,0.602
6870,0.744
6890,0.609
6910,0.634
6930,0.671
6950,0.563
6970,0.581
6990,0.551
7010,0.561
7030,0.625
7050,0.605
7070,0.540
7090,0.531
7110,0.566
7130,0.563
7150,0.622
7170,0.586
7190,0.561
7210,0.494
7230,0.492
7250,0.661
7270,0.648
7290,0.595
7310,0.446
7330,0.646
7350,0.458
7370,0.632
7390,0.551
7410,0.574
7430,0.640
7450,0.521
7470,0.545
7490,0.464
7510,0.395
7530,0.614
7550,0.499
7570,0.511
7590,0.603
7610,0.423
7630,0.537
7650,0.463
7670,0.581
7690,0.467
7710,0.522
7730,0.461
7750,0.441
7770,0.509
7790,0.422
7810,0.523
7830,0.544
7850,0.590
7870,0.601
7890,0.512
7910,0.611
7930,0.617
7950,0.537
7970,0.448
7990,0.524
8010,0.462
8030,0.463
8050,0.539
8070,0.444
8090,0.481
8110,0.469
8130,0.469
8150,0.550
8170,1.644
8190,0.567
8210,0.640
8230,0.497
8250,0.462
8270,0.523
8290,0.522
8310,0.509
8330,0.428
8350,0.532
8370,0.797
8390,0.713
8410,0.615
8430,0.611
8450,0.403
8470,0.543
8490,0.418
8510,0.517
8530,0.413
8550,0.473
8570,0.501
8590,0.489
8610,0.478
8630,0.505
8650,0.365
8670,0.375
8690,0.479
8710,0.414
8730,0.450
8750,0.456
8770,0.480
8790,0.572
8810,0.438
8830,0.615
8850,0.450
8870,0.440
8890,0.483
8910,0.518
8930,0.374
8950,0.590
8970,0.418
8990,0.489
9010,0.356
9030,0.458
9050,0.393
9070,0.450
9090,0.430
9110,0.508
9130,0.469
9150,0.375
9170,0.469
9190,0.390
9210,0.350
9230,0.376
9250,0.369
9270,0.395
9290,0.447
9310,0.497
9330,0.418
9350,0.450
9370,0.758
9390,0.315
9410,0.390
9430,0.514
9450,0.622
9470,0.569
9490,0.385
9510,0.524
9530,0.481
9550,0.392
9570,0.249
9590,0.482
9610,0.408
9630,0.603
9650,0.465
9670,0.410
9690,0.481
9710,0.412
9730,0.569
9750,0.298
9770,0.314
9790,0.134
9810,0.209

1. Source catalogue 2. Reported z 0.25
